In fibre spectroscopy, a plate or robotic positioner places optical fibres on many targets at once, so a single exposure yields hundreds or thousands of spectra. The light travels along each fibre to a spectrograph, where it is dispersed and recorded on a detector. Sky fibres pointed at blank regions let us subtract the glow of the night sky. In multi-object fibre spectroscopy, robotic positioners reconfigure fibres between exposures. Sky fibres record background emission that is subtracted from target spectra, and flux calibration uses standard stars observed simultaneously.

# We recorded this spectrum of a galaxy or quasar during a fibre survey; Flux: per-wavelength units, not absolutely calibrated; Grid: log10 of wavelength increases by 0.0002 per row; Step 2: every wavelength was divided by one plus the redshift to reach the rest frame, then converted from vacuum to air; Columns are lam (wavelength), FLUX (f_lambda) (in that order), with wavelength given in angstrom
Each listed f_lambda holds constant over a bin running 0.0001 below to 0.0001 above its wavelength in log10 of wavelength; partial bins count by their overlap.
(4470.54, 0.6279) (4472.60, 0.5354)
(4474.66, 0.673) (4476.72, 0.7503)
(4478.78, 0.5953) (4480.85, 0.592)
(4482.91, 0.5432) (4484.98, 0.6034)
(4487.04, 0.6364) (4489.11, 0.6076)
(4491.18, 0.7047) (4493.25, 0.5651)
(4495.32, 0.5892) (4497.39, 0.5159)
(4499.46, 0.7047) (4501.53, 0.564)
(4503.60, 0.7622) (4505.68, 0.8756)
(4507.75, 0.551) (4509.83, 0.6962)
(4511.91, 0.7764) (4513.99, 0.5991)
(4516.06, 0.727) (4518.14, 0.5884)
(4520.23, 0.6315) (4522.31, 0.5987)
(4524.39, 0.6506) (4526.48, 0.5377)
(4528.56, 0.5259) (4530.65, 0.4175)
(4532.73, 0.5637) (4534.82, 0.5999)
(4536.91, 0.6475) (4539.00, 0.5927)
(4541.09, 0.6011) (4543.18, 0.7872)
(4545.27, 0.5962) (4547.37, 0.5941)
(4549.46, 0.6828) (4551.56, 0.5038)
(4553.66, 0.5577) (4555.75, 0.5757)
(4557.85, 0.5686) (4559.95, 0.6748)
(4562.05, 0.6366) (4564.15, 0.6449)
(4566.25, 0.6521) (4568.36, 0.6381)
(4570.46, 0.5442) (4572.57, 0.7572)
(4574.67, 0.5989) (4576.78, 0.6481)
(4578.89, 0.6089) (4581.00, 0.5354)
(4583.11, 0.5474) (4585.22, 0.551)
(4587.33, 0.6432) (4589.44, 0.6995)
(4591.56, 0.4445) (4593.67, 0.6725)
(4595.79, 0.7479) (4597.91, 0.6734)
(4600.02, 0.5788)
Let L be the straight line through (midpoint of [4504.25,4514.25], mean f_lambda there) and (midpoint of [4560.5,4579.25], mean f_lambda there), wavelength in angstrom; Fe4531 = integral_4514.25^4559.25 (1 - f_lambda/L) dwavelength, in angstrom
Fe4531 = 5.2 angstrom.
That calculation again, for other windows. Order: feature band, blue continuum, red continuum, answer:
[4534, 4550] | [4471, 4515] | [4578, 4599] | -0.3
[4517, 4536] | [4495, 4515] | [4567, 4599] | 2.4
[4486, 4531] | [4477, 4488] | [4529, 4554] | -2.4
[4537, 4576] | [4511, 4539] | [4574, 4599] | -0.9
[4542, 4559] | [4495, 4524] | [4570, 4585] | 0.5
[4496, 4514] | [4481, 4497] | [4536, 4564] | -2.0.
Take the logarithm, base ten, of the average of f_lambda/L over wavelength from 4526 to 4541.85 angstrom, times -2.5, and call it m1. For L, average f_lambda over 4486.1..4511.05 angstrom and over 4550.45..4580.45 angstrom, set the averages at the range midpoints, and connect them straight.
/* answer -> 0.13 mag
